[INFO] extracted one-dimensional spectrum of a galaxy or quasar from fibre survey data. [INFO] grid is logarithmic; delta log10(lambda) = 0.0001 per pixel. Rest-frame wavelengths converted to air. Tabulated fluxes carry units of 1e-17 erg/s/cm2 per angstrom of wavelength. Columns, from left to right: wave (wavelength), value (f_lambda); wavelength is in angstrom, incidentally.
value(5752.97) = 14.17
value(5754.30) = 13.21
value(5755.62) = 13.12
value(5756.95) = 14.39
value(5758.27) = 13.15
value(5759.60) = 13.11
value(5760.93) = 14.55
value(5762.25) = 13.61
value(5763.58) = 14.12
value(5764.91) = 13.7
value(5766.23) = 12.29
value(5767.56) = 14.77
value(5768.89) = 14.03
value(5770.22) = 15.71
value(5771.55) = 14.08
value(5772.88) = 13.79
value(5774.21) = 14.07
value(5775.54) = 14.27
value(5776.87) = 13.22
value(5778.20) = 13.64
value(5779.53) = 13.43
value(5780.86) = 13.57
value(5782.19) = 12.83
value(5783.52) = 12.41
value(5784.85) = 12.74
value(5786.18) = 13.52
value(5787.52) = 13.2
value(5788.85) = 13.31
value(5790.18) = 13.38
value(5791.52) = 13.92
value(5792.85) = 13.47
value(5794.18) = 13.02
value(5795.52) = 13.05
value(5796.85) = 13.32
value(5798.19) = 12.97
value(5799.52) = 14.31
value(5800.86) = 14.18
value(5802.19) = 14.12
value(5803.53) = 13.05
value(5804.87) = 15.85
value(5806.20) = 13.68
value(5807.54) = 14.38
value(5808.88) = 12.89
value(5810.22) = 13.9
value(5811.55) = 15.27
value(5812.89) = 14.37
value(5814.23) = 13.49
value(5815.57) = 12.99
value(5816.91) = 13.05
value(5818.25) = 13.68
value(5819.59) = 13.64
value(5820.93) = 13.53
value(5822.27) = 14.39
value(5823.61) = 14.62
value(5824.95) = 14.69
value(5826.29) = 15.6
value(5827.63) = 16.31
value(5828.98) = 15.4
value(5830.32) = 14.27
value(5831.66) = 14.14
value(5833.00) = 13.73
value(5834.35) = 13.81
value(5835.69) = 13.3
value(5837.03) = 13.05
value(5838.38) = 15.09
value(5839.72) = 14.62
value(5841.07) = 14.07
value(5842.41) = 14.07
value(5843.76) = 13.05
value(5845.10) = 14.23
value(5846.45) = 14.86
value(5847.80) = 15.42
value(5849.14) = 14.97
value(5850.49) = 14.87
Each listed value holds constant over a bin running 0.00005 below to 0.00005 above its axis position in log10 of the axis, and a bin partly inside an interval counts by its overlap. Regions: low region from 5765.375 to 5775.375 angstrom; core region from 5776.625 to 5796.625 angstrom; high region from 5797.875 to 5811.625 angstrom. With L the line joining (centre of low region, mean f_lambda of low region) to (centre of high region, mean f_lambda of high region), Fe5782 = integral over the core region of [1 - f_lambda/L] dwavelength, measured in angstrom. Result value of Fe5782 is 1.17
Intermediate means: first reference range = 14.1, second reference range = 14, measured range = 13.3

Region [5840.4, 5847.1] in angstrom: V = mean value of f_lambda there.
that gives 14.1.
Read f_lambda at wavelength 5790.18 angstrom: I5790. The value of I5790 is 13.38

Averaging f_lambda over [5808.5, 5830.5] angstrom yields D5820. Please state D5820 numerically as 14.3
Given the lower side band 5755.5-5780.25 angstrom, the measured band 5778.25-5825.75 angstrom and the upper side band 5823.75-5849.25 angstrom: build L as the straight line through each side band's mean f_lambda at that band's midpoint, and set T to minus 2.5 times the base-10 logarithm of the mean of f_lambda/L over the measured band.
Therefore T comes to 0.04 mag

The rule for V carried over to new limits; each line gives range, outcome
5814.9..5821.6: 13.4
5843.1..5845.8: 13.7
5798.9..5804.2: 13.9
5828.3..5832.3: 14.6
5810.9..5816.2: 14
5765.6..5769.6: 13.7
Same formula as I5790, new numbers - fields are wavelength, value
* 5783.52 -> 12.41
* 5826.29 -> 15.6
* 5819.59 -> 13.64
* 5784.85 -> 12.74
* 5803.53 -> 13.05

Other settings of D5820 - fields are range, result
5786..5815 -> 13.8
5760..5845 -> 13.9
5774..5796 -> 13.3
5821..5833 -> 14.8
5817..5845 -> 14.2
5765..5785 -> 13.7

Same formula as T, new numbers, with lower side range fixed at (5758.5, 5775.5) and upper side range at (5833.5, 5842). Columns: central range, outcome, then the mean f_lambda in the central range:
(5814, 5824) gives 0.03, 13.7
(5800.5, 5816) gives 0.00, 14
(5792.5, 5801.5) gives 0.04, 13.5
